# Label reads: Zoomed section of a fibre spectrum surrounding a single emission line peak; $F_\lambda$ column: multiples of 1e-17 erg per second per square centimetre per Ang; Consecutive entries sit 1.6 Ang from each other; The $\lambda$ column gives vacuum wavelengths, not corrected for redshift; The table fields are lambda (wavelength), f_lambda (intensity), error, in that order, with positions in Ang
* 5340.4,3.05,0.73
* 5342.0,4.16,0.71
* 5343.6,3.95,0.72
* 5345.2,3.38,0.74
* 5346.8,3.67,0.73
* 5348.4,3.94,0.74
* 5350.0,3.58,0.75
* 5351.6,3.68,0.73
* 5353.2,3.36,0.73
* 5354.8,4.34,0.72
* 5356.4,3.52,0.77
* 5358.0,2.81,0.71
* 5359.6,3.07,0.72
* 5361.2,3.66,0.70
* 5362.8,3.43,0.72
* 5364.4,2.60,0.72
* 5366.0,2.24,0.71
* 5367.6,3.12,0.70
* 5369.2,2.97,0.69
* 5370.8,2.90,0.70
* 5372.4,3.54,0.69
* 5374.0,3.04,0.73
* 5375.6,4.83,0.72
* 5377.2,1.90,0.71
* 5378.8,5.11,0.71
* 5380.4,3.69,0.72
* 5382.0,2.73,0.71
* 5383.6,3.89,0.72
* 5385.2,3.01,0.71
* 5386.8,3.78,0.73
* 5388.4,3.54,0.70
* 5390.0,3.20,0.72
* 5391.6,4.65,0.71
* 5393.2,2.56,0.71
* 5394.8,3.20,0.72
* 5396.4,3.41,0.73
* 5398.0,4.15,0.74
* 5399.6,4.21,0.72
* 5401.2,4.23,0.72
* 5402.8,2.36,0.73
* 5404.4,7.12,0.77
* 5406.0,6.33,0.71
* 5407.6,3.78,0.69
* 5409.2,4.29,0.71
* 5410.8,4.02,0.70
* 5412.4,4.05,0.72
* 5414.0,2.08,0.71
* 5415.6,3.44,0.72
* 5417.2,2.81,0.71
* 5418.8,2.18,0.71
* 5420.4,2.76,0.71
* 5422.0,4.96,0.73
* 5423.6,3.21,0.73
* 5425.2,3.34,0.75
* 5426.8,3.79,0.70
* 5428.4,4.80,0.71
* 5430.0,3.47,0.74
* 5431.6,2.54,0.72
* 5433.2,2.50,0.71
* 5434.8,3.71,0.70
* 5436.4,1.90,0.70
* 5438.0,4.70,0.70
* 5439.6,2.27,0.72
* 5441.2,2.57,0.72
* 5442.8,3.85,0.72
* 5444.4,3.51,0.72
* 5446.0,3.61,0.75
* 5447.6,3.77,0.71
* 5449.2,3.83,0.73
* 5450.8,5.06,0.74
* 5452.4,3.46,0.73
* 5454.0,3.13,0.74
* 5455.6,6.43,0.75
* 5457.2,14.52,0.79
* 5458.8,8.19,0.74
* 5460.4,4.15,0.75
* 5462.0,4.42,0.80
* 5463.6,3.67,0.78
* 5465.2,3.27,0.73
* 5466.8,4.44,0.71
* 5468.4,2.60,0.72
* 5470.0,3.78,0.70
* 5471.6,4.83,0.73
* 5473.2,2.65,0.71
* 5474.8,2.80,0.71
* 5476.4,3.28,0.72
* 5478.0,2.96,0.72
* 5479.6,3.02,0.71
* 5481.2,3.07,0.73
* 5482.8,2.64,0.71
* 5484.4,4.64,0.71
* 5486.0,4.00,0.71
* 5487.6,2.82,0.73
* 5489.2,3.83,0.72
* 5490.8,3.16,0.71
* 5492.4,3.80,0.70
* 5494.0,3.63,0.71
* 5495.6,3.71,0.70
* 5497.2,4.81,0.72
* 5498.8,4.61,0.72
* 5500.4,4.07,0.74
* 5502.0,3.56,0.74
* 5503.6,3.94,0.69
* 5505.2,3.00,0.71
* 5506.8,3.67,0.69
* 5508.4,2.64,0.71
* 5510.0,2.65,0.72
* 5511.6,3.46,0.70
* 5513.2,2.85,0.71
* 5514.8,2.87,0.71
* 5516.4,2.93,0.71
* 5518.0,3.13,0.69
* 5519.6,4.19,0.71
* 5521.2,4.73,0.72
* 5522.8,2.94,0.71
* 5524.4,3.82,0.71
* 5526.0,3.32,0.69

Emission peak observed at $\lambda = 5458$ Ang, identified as [O III] 5007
